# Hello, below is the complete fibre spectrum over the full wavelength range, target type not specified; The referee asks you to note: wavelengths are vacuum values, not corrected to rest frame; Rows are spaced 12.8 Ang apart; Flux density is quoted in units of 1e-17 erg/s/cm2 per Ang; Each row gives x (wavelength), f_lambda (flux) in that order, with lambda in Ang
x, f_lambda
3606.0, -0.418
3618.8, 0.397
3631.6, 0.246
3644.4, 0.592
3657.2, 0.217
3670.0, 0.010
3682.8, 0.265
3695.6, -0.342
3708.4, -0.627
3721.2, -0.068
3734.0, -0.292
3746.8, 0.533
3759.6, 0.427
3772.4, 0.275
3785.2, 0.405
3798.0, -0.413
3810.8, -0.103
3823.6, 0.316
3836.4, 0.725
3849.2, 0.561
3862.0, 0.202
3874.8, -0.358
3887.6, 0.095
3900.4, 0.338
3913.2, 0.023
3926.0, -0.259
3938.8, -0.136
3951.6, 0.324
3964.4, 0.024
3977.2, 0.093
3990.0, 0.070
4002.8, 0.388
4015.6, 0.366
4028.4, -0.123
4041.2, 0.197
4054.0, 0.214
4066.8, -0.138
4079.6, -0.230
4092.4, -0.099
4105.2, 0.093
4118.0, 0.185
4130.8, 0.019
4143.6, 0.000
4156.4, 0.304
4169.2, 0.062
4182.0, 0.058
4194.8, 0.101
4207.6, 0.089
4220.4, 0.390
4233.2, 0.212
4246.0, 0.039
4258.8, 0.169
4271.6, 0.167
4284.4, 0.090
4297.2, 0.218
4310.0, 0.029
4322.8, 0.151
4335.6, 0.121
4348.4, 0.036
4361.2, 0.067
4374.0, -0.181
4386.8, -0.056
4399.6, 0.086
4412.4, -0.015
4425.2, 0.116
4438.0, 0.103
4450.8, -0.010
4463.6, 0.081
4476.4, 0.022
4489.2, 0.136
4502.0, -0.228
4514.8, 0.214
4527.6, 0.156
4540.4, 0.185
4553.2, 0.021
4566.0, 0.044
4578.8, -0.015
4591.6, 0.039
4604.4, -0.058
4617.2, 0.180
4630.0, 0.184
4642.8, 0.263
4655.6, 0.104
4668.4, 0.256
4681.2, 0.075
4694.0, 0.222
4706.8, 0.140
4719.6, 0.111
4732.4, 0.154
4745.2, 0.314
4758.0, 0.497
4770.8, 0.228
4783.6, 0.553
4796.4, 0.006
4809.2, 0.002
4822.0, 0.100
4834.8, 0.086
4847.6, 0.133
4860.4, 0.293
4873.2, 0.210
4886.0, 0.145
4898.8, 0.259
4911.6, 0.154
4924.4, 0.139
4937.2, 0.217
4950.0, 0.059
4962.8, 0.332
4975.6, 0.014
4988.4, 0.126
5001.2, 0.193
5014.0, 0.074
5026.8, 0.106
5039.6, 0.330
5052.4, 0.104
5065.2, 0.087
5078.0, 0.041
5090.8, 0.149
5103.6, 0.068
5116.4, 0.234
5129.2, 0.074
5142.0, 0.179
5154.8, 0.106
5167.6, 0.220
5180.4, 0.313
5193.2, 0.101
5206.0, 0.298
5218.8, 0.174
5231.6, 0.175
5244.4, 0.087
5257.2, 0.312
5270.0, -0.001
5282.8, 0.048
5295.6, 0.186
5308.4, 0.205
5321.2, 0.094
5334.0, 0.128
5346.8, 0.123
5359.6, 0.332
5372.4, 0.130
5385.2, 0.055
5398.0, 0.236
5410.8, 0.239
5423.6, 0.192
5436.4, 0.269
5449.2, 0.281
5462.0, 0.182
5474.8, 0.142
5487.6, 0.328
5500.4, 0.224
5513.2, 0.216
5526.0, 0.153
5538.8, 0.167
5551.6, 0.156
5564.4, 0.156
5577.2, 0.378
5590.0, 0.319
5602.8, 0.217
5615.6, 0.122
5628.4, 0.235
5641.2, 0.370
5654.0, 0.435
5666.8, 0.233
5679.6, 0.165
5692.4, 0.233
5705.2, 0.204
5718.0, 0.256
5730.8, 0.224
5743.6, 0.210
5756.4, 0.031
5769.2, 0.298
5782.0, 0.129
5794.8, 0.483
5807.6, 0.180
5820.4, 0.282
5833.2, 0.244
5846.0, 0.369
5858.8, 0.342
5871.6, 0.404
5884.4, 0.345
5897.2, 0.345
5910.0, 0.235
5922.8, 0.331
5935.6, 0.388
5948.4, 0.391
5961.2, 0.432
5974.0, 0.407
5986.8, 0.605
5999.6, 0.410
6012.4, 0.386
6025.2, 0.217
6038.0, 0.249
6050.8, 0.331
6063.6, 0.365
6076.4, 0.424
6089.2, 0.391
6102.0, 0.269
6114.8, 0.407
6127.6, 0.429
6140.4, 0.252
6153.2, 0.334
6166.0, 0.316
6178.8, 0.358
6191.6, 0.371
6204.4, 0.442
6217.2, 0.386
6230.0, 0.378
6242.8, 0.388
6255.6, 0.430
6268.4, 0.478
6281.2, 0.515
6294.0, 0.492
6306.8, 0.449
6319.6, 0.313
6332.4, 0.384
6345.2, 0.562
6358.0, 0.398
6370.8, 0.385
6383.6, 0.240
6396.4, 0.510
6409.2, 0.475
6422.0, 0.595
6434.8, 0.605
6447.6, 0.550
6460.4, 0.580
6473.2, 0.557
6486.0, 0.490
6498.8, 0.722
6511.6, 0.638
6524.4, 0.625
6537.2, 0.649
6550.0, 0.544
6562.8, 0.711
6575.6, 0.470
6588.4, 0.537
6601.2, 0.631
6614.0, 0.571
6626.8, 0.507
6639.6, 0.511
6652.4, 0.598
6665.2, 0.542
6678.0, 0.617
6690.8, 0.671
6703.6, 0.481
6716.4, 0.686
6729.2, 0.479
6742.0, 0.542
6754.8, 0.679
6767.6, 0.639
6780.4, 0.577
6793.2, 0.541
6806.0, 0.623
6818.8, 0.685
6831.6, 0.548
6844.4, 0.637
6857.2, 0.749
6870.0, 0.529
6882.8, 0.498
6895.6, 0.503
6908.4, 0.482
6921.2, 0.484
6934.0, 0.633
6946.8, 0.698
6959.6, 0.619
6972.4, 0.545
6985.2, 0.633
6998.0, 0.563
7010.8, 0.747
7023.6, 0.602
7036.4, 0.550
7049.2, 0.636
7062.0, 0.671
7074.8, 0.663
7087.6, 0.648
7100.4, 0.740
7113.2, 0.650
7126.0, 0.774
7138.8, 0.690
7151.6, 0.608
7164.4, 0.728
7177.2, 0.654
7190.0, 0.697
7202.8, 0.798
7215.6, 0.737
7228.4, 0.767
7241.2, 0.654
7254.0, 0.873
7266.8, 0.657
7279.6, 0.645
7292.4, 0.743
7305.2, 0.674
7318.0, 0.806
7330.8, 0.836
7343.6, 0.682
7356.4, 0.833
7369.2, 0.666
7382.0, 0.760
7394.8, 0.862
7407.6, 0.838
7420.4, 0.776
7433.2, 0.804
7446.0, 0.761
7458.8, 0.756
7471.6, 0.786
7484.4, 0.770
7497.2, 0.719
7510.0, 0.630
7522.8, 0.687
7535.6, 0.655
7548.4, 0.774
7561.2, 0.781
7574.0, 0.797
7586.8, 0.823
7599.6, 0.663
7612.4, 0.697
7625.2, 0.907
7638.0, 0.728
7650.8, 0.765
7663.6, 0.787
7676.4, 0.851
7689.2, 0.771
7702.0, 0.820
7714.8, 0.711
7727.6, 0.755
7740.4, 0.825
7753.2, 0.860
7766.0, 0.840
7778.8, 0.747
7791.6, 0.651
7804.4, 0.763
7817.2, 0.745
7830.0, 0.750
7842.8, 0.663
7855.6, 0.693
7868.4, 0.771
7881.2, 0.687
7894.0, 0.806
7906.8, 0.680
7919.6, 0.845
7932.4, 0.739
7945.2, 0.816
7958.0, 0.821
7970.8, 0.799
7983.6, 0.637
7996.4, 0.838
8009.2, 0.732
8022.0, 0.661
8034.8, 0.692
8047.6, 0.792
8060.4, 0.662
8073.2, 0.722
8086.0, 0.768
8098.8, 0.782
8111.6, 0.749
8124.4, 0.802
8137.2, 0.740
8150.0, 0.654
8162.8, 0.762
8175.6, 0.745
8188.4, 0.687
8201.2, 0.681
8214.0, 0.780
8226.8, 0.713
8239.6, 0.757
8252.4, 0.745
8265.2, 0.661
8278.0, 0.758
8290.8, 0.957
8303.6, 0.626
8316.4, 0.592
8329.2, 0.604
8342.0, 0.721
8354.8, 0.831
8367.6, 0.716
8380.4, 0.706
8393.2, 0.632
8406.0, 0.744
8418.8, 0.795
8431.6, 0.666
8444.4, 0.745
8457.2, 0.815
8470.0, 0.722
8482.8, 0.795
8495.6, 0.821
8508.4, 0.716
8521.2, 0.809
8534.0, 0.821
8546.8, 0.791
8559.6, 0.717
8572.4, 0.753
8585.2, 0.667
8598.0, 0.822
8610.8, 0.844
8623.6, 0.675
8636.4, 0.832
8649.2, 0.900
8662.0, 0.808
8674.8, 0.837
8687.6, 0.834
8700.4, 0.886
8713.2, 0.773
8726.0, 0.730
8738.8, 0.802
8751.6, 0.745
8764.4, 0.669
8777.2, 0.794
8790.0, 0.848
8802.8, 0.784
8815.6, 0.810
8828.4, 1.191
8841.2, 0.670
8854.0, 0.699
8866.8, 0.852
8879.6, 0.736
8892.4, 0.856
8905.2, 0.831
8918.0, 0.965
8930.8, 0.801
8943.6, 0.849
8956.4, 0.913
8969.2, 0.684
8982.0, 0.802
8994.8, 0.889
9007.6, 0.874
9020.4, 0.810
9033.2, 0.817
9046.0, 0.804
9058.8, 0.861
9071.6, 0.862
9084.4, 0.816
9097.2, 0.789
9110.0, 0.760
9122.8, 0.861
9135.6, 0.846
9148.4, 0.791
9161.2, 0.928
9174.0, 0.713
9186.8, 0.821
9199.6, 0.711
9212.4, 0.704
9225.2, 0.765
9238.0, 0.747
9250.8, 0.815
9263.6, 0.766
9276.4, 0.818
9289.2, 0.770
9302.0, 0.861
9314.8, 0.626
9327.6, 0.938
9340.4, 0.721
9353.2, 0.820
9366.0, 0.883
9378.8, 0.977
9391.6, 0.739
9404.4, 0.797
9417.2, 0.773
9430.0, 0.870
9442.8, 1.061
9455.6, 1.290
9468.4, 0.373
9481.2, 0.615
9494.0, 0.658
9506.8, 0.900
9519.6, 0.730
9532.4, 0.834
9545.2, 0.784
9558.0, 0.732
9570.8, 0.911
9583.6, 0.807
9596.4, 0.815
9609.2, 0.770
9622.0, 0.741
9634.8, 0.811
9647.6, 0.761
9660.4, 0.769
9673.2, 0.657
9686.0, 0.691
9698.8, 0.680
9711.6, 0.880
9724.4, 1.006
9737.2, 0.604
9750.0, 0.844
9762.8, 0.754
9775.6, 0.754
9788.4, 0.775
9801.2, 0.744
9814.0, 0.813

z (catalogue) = 0.61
